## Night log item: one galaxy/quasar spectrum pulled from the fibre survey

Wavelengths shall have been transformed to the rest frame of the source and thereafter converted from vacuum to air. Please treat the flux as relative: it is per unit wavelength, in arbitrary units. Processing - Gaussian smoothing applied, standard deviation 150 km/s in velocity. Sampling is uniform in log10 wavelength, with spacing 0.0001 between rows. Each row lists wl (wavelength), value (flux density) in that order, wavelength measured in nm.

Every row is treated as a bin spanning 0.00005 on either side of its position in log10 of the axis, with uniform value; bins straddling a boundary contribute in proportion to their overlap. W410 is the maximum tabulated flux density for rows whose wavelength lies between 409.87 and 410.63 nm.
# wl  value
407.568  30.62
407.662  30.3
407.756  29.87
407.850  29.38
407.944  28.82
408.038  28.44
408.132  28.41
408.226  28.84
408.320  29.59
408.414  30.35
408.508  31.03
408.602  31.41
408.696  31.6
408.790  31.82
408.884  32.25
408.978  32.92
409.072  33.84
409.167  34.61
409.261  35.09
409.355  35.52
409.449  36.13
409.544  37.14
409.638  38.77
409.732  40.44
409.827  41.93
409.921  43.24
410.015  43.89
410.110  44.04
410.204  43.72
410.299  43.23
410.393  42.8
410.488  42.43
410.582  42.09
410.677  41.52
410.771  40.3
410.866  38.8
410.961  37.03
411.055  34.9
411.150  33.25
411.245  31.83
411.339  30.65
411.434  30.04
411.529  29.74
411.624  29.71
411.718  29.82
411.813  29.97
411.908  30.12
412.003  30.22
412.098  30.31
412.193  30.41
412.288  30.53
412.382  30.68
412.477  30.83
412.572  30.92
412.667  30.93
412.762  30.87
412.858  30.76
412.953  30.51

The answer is 44.04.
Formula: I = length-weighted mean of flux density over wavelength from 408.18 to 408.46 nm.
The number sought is 29.6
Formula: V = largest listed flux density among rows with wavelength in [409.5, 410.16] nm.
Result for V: 44.04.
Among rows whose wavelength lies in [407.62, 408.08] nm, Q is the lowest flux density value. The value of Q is 28.44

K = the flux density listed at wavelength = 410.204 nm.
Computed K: 43.72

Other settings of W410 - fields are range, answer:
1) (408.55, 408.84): 31.82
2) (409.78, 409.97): 43.24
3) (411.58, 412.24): 30.41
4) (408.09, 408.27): 28.84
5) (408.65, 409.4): 35.52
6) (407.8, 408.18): 29.38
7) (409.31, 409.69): 38.77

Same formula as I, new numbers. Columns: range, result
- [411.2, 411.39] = 31.3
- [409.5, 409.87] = 39.6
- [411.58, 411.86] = 29.9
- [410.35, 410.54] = 42.6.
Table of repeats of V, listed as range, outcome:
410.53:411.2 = 42.09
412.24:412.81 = 30.93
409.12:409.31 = 35.09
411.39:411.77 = 30.04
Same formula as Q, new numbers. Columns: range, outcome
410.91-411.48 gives 30.04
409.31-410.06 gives 35.52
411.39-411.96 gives 29.71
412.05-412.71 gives 30.31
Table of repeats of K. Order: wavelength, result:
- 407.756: 29.87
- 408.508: 31.03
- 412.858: 30.76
